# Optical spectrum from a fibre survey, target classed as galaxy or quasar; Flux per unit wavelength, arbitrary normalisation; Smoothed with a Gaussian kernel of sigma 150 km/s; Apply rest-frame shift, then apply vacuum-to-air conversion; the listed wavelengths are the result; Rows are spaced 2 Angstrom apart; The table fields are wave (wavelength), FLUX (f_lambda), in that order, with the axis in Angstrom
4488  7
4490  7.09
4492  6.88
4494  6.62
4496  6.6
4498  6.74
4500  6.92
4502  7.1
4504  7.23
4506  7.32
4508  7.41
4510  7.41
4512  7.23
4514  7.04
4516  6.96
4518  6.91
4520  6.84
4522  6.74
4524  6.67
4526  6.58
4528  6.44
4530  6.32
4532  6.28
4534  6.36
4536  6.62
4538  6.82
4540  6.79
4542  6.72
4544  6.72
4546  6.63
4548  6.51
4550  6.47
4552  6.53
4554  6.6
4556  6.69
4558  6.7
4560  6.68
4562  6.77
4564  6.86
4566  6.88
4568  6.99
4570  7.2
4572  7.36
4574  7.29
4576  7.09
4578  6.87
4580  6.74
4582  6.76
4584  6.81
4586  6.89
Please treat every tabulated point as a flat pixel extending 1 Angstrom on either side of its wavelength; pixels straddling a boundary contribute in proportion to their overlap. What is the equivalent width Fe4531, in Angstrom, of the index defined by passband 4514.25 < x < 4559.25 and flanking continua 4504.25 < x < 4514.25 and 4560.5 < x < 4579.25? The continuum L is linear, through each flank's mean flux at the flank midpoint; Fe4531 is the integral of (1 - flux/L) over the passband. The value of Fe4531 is 3.3 Angstrom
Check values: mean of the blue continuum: 7.3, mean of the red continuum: 7.02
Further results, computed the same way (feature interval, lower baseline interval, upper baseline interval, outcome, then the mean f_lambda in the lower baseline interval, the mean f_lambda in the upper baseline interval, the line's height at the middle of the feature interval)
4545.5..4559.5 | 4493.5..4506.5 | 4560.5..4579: 0.82 Angstrom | 6.93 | 7.02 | 7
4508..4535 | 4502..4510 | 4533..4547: 0.93 Angstrom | 7.3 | 6.67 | 7.01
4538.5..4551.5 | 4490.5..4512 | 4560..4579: 0.70 Angstrom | 7.03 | 7.02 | 7.02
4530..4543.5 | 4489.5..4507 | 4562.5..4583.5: 0.75 Angstrom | 6.94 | 6.99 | 6.97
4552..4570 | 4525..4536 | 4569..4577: 0.57 Angstrom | 6.42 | 7.24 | 7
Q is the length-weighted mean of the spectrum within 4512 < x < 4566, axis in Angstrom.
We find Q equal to 6.68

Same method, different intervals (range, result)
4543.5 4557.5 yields 6.59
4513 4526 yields 6.84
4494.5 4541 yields 6.84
